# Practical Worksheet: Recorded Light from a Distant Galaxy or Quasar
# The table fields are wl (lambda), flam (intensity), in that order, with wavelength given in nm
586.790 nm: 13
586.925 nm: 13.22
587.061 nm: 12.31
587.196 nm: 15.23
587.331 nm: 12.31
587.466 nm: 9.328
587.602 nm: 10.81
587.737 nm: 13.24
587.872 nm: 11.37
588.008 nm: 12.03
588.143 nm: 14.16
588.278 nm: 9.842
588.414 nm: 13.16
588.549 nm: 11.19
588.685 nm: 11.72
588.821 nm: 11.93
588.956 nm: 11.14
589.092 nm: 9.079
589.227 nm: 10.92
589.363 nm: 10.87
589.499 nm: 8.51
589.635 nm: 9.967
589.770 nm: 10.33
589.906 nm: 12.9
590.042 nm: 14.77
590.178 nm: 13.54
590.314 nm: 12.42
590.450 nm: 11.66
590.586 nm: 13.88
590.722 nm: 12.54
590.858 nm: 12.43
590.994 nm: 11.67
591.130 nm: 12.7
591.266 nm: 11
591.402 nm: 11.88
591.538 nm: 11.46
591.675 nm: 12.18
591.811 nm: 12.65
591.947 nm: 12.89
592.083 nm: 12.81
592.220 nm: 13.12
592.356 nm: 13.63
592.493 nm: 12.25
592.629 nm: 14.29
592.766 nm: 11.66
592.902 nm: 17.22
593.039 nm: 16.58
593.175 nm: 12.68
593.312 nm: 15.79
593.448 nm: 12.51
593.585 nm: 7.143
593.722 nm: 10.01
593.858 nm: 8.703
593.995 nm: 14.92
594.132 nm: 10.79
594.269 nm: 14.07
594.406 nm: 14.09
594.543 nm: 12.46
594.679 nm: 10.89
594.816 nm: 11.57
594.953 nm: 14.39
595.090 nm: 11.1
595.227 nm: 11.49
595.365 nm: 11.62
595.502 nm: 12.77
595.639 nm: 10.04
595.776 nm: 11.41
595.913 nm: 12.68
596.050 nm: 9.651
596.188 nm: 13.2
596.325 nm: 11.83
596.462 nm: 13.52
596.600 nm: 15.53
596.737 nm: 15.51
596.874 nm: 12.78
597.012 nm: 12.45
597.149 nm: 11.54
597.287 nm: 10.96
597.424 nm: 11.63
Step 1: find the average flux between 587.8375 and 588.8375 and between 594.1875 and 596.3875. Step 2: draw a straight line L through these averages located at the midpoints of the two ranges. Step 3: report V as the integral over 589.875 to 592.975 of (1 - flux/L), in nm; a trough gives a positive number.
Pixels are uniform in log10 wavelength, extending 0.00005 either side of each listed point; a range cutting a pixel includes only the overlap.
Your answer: -0.22 nm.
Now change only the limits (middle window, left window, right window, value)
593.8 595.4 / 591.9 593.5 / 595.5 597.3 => 0.11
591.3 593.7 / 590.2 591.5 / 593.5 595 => -0.18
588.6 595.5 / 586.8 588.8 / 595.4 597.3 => 0.05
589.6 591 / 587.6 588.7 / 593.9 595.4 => -0.03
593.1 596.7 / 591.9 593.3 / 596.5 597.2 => 0.41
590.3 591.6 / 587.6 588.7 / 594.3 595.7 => -0.01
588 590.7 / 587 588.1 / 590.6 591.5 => 0.09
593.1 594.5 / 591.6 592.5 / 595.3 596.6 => 0.04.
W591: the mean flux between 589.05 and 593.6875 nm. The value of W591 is 12.4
